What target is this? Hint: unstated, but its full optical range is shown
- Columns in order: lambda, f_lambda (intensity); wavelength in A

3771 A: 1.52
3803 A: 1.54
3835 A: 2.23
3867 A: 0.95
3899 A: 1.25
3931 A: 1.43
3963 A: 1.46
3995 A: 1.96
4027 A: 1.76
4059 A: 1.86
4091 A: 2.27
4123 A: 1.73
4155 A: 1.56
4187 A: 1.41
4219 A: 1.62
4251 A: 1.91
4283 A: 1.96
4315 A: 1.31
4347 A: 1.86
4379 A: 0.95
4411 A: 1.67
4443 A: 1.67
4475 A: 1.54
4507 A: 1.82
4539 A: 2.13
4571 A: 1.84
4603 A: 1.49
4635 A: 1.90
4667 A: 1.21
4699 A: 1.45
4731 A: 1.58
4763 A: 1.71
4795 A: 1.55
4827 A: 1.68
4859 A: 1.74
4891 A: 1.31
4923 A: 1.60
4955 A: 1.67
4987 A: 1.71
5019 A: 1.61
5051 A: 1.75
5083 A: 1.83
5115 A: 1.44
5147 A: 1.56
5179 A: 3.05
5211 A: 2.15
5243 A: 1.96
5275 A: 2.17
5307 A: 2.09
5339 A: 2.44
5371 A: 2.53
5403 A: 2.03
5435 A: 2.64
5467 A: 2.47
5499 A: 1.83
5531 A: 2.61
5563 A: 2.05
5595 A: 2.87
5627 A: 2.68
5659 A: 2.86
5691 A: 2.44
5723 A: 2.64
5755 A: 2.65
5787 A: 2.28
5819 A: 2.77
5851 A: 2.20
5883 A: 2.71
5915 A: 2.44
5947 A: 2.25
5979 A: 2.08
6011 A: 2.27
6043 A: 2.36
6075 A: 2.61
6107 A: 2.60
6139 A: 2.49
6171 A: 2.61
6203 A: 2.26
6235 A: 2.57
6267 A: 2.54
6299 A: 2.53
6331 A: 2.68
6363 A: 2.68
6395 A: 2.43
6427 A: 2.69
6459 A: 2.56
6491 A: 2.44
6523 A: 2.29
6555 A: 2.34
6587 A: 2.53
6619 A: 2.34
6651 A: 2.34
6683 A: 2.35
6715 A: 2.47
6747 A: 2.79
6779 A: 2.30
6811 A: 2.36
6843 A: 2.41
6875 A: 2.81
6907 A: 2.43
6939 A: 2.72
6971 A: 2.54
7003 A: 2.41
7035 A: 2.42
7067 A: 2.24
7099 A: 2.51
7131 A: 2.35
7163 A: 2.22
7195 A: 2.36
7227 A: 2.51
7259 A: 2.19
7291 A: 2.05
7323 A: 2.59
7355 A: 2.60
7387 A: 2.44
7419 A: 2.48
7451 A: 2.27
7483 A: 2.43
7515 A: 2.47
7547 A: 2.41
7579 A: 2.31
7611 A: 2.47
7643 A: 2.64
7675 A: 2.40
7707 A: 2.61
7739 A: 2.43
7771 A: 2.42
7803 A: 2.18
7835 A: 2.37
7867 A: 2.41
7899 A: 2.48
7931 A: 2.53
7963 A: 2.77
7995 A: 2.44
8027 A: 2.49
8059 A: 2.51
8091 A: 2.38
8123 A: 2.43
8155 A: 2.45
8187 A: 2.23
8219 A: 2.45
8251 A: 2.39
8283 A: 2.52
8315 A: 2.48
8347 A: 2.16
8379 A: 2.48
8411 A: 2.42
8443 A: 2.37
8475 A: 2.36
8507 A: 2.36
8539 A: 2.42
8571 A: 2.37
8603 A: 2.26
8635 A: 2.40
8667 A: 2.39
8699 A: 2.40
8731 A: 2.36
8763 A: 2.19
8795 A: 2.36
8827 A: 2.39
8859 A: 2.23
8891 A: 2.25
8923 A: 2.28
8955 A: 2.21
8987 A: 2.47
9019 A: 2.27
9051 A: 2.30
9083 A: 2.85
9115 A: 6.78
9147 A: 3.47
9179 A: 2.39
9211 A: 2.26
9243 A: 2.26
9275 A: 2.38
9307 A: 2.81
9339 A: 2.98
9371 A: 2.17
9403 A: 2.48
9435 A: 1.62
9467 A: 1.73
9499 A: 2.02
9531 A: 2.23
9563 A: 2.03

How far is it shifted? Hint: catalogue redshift 0.39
